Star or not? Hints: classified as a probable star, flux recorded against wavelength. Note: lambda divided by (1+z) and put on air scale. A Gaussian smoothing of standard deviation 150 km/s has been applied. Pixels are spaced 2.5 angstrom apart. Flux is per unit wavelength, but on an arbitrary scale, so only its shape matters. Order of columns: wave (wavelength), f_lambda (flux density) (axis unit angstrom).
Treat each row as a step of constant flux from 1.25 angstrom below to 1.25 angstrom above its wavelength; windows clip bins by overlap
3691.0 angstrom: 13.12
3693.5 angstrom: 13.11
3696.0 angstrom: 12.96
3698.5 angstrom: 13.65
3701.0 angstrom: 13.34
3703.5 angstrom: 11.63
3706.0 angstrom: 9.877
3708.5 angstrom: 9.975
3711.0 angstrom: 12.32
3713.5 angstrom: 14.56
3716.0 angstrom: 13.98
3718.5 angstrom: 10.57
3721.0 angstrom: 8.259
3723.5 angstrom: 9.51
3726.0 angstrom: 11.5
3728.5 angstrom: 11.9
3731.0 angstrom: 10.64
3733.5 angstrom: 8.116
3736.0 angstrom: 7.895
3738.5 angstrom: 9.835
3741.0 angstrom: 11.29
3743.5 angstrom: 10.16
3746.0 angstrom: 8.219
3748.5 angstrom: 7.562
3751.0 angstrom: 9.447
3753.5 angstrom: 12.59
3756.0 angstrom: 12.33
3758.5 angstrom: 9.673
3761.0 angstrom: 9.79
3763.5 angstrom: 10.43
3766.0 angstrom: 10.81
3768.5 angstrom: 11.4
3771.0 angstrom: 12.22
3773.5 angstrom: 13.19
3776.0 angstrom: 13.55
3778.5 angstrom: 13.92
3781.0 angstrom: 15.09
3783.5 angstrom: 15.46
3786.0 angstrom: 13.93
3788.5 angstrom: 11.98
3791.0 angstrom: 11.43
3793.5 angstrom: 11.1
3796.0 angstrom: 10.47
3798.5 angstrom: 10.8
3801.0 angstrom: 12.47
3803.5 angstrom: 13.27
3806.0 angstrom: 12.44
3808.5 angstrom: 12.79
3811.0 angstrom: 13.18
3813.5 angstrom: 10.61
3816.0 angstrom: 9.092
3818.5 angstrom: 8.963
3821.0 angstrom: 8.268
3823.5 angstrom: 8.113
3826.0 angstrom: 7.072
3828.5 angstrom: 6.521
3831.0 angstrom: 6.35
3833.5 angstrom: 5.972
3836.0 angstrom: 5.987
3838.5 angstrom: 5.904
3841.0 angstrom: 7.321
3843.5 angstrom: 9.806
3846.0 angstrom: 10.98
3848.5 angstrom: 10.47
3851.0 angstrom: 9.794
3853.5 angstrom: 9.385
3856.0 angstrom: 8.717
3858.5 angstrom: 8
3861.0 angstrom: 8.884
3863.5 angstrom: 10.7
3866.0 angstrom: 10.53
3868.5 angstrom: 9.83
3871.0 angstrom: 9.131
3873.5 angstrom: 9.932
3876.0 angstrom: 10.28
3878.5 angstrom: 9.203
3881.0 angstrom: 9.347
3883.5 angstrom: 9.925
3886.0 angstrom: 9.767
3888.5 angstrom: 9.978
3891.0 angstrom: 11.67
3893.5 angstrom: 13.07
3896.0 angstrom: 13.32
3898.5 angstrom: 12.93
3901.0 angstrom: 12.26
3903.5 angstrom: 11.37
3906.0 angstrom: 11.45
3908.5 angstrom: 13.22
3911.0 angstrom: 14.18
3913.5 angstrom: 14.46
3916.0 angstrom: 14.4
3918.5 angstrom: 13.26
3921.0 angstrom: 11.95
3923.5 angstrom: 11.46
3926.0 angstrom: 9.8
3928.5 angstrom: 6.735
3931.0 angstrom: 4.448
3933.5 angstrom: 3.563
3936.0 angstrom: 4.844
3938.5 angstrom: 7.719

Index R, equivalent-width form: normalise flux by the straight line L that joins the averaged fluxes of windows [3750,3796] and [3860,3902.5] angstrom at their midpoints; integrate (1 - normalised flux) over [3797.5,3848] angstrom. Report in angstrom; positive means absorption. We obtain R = 9.51 angstrom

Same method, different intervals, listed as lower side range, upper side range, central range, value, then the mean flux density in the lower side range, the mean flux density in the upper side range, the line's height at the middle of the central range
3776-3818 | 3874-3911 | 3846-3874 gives 4.9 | 12.4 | 11.3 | 11.7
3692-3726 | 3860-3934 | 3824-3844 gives 7.8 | 11.8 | 10.8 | 11.1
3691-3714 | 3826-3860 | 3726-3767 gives 3.4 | 12.3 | 8.06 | 11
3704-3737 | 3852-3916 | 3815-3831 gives 4.4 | 10.7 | 10.9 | 10.9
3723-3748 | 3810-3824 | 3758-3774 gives -2.0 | 9.85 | 9.73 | 9.8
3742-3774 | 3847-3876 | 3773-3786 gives -4.9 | 10.5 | 9.62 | 10.4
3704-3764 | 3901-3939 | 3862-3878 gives 0.5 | 10.4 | 10.3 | 10.3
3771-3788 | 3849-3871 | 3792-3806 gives 1.3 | 13.9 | 9.49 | 12.9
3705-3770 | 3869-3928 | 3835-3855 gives 4.4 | 10.5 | 11.5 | 11.2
